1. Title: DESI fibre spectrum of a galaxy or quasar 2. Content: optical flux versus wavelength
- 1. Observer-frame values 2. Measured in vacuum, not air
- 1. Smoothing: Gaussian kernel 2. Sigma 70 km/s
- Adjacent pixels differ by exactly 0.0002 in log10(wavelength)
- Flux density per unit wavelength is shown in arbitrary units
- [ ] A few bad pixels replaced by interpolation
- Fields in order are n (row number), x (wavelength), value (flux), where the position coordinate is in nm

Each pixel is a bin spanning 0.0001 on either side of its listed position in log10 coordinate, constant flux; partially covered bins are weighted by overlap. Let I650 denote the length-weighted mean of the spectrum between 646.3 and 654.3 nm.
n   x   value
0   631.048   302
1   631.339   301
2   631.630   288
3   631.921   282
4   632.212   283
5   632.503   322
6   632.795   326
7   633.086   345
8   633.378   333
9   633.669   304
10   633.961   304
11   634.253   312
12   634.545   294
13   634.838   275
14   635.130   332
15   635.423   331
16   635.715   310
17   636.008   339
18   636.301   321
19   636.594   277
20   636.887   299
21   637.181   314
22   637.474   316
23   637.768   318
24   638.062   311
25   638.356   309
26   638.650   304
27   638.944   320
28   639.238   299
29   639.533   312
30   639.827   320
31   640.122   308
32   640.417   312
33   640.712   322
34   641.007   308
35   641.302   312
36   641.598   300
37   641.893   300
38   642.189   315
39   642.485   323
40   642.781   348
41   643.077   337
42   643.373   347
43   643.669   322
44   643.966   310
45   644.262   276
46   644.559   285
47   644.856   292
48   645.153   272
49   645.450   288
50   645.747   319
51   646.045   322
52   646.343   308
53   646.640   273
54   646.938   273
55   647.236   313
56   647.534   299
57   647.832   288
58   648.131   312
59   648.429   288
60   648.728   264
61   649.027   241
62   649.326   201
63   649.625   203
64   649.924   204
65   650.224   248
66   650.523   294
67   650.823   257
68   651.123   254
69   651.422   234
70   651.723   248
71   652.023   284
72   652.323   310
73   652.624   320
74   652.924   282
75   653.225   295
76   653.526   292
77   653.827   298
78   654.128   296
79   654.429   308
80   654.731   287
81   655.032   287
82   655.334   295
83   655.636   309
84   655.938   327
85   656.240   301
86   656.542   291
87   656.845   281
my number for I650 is 273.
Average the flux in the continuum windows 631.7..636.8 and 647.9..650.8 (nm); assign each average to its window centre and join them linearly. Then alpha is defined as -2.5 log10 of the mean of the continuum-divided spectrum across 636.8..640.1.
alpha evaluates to -0.061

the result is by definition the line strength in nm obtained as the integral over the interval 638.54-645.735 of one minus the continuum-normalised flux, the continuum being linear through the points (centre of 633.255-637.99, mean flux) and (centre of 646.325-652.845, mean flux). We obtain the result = -0.46 nm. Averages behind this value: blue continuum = 311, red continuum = 268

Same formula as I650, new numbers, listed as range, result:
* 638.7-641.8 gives 311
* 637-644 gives 316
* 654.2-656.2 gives 302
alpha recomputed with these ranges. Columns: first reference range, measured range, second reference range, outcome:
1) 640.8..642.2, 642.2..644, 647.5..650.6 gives -0.12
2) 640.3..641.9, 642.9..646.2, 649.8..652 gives -0.06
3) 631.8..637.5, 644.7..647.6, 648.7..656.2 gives -0.03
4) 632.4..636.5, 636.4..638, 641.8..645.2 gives 0.03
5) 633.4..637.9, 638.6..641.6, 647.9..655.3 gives -0.04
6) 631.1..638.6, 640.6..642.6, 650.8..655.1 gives -0.04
